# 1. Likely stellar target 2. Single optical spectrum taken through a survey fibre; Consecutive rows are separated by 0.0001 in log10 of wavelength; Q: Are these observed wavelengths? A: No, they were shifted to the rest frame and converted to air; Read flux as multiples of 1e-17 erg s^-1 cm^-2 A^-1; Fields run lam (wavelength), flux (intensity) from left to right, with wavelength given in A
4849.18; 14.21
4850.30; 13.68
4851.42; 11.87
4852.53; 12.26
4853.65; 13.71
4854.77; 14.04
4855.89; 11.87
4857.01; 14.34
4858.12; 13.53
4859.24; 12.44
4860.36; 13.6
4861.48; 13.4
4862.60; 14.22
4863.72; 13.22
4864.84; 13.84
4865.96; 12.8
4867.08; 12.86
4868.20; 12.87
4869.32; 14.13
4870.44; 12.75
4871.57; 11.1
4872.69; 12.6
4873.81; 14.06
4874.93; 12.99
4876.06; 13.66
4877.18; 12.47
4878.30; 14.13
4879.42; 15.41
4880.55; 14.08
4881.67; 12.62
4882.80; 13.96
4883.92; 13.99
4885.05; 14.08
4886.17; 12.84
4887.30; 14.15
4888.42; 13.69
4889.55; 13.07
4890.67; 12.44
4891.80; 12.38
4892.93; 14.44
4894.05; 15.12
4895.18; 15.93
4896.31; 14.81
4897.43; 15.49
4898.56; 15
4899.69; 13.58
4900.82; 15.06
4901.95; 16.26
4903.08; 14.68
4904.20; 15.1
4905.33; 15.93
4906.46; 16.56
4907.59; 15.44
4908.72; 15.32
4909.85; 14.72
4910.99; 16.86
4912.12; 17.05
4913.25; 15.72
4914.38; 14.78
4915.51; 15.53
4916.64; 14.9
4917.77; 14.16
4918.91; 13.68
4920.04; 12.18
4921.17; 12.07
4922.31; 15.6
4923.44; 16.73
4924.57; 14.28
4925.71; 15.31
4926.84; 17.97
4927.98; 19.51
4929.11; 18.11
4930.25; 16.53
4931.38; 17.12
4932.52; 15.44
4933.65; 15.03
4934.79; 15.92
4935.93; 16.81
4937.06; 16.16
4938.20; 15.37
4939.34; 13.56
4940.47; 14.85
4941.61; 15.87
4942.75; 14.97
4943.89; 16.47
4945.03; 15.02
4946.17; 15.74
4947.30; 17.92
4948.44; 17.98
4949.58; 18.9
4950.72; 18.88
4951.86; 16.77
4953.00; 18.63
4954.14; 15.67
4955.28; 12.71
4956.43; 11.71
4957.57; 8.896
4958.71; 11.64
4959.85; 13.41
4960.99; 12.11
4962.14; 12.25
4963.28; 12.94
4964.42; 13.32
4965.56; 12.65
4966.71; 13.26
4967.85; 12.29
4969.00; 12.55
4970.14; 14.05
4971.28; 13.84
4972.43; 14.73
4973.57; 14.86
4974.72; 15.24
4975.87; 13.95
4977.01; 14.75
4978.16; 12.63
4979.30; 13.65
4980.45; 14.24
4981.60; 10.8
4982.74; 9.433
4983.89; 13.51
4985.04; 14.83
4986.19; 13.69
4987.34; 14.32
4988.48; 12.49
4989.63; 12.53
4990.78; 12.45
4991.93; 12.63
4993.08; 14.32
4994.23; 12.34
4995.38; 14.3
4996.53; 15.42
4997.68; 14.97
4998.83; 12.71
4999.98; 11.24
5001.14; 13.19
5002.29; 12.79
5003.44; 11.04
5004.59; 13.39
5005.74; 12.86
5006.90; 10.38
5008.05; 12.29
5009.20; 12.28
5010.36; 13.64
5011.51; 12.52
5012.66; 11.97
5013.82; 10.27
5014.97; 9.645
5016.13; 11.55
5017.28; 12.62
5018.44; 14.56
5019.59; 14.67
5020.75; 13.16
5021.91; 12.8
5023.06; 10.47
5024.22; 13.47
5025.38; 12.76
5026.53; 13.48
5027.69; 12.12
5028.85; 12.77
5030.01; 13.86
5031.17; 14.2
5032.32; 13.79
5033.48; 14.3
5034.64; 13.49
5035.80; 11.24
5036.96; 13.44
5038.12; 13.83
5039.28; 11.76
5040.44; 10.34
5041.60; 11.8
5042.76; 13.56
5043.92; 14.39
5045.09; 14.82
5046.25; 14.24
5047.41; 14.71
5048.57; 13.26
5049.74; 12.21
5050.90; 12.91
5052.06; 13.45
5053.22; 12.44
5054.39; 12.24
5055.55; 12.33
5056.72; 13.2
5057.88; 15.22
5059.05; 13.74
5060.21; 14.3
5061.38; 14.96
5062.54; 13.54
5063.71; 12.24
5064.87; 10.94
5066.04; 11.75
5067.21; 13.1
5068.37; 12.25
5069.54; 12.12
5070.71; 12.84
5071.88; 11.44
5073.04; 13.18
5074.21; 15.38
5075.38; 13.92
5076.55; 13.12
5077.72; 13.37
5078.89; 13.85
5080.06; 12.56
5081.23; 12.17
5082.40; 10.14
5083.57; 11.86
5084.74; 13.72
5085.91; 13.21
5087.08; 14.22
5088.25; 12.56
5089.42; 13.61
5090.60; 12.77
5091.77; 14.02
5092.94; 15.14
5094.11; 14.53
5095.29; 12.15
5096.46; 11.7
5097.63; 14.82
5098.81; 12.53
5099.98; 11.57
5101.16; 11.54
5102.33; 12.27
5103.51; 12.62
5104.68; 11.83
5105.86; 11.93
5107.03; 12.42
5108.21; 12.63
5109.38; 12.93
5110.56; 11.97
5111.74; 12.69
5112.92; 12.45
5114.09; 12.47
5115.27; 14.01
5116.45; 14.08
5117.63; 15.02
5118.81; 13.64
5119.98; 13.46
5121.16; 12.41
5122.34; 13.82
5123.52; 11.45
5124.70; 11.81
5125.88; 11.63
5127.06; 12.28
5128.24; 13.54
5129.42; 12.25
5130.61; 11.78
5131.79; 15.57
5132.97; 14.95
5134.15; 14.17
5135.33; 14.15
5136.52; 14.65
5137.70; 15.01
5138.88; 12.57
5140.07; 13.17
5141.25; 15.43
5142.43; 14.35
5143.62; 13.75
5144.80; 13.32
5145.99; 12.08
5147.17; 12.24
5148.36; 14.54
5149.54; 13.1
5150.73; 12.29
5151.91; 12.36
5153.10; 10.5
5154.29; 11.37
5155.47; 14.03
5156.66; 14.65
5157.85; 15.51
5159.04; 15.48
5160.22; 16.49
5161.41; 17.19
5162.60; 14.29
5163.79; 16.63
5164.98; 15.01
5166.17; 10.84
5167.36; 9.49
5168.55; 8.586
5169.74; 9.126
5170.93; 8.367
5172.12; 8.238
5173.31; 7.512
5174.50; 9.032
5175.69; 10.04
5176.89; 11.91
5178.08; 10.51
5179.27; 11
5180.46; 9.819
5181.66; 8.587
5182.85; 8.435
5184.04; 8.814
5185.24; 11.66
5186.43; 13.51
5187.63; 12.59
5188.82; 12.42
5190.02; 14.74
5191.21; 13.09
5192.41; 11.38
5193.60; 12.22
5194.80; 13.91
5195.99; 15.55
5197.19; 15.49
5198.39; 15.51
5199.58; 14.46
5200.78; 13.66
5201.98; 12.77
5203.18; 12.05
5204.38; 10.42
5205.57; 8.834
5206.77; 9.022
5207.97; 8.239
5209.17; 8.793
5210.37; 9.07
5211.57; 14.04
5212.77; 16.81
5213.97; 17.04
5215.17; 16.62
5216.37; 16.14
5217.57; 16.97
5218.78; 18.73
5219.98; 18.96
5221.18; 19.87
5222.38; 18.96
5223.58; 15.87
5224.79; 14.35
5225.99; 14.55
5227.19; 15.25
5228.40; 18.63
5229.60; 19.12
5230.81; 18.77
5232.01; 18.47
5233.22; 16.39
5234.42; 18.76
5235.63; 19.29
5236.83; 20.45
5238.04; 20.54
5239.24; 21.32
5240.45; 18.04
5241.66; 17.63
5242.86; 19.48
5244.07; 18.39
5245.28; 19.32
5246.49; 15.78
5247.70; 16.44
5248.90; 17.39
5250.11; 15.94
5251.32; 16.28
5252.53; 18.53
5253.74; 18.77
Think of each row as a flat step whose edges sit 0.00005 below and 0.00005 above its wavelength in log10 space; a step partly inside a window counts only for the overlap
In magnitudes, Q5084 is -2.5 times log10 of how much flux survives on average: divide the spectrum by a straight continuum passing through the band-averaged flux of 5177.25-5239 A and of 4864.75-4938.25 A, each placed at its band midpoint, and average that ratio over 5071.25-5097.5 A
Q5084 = 0.106 mag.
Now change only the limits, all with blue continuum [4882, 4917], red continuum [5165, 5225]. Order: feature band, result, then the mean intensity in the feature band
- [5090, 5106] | 0.035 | 12.8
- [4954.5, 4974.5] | 0.115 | 12.8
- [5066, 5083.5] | 0.057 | 12.7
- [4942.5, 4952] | -0.182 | 17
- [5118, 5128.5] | 0.030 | 12.7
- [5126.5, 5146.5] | -0.062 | 13.7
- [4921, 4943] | -0.100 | 15.9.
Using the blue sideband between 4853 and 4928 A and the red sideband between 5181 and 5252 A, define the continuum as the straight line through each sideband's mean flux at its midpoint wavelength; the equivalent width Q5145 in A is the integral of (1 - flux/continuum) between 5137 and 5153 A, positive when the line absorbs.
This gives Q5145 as 1.8 A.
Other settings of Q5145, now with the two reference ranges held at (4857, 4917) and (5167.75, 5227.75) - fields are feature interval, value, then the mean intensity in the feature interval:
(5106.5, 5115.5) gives 0.3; 12.6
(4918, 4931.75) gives -1.7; 15.7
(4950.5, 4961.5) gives 0.0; 13.9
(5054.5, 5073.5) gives 0.6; 12.9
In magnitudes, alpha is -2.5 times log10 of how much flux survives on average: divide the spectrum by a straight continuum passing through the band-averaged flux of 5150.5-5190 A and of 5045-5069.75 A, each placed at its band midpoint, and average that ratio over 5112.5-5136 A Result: -0.08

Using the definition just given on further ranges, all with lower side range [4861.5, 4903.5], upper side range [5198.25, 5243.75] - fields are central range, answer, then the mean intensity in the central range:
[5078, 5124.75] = 0.18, 12.9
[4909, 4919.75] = -0.09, 15.2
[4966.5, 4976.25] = 0.04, 13.9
